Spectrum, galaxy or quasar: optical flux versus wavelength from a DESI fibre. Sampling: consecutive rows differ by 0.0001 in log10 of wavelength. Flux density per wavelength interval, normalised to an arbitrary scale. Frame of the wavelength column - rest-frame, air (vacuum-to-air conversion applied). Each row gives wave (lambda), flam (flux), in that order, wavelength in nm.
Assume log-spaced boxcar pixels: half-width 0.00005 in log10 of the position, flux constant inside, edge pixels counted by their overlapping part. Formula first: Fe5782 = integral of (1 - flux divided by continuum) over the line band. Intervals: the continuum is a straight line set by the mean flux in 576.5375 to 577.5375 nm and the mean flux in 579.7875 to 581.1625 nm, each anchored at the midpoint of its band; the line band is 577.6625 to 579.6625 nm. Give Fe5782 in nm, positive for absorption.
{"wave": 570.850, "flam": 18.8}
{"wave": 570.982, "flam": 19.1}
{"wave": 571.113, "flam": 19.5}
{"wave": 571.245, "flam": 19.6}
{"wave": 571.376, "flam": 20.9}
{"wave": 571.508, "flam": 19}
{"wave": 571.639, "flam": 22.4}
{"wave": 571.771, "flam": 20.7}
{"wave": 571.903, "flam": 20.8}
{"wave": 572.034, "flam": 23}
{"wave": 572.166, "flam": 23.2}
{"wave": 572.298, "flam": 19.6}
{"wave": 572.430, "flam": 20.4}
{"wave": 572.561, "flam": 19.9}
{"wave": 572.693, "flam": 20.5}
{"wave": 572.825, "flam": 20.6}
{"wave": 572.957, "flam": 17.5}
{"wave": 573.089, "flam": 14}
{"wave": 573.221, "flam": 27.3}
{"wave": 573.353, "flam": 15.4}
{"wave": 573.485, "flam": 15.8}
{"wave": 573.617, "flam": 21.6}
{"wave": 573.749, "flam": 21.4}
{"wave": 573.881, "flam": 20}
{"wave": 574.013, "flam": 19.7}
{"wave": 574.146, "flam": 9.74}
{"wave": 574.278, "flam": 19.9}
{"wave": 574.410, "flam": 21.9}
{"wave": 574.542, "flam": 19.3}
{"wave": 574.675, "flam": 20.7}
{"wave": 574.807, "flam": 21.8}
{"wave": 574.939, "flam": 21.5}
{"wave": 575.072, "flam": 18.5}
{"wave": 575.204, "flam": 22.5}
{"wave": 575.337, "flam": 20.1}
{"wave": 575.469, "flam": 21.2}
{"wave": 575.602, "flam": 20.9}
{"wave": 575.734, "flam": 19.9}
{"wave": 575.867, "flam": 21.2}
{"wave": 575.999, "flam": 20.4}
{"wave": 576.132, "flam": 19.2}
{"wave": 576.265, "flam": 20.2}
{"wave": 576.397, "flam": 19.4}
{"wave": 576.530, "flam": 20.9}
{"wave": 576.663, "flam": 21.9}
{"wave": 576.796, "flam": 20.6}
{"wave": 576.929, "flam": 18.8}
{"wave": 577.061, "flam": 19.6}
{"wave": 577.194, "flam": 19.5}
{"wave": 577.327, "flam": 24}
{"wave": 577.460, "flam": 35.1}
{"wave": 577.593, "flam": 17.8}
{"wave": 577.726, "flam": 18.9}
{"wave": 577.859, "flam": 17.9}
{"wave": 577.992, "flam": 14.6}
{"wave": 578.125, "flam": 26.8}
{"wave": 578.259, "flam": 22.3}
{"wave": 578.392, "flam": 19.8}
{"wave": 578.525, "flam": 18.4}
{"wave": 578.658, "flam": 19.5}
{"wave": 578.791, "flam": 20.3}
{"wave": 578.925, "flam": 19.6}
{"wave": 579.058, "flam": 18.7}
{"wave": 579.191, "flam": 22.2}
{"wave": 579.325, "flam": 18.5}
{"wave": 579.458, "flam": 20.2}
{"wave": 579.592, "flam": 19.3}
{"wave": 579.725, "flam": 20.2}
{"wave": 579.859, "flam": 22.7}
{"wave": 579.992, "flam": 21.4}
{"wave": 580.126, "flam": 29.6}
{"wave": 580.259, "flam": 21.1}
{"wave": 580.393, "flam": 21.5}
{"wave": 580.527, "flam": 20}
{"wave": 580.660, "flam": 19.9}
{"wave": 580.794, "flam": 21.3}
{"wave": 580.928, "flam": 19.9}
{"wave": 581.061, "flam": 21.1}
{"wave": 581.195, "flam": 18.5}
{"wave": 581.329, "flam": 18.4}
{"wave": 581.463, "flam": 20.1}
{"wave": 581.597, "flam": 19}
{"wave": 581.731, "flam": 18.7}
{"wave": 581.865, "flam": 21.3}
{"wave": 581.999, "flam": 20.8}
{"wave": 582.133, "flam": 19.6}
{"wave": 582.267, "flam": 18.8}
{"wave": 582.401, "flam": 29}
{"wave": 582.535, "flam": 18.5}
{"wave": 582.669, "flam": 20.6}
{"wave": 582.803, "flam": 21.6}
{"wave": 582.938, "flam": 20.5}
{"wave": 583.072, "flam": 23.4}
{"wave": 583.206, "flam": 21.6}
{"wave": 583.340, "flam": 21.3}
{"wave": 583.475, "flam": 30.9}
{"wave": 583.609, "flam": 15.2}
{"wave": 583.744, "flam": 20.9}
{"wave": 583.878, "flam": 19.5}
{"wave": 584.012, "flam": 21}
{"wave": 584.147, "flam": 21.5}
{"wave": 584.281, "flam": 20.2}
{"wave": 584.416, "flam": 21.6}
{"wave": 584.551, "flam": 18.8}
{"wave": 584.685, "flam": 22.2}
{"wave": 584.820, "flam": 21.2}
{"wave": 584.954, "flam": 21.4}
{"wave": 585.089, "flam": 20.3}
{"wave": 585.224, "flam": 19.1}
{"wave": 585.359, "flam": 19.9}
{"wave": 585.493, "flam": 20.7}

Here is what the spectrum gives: 0.22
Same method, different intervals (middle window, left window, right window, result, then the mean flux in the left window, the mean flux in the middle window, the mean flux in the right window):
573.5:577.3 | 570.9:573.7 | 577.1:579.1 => 0.08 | 20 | 20.1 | 20.9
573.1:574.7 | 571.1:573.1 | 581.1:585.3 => 0.09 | 20.3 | 19.2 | 20.8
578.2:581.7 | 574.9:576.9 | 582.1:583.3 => 0.11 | 20.5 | 20.5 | 21.6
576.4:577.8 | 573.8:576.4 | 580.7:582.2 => -0.12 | 19.9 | 21.6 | 19.9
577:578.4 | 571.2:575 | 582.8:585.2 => -0.07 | 19.9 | 21.5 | 21.2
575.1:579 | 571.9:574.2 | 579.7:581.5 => -0.07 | 19.5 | 20.7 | 21.2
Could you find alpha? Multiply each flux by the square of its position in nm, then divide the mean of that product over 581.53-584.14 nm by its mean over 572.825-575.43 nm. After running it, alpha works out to 1.1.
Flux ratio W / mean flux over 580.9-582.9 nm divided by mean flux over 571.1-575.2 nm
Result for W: 1.02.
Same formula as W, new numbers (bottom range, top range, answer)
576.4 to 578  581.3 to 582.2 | 0.94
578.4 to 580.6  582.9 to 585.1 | 1.02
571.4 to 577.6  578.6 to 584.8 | 1.02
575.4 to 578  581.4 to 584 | 1.02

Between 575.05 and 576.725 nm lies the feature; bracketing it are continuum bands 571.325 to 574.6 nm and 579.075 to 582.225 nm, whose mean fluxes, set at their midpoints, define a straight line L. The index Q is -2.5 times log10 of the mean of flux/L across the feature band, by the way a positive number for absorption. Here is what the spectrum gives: -0.02 mag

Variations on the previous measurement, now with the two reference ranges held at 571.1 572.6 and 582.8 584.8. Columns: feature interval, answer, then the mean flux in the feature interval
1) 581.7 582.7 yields 0.01 mag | 21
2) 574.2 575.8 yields 0.02 mag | 20.6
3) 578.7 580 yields 0.05 mag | 20.2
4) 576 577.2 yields 0.05 mag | 20.1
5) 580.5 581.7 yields 0.08 mag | 19.8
